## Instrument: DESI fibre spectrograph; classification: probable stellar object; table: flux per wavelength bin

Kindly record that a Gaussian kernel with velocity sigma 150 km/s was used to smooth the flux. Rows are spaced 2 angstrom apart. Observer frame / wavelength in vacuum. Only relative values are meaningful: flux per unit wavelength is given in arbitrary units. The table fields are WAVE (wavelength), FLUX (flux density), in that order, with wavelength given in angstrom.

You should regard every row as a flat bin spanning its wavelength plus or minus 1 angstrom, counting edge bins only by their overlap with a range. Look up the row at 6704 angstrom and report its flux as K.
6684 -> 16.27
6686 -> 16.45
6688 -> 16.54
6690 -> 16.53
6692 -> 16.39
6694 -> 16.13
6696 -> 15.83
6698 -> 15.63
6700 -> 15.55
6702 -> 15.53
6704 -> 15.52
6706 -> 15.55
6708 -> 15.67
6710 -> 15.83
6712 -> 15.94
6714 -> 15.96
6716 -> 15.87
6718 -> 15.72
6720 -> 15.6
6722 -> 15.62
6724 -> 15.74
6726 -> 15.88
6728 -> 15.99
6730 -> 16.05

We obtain 15.52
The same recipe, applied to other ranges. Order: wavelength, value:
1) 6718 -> 15.72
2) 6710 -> 15.83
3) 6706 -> 15.55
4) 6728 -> 15.99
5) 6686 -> 16.45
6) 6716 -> 15.87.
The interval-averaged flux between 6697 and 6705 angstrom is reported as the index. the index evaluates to 15.6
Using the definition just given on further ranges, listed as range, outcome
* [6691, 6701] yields 15.9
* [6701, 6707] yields 15.5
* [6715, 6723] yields 15.7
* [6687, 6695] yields 16.4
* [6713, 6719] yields 15.8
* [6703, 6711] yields 15.6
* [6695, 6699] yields 15.7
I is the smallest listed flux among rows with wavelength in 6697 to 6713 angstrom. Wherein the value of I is 15.52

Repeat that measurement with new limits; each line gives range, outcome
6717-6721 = 15.6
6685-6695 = 16.13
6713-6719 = 15.72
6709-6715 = 15.83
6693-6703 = 15.53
